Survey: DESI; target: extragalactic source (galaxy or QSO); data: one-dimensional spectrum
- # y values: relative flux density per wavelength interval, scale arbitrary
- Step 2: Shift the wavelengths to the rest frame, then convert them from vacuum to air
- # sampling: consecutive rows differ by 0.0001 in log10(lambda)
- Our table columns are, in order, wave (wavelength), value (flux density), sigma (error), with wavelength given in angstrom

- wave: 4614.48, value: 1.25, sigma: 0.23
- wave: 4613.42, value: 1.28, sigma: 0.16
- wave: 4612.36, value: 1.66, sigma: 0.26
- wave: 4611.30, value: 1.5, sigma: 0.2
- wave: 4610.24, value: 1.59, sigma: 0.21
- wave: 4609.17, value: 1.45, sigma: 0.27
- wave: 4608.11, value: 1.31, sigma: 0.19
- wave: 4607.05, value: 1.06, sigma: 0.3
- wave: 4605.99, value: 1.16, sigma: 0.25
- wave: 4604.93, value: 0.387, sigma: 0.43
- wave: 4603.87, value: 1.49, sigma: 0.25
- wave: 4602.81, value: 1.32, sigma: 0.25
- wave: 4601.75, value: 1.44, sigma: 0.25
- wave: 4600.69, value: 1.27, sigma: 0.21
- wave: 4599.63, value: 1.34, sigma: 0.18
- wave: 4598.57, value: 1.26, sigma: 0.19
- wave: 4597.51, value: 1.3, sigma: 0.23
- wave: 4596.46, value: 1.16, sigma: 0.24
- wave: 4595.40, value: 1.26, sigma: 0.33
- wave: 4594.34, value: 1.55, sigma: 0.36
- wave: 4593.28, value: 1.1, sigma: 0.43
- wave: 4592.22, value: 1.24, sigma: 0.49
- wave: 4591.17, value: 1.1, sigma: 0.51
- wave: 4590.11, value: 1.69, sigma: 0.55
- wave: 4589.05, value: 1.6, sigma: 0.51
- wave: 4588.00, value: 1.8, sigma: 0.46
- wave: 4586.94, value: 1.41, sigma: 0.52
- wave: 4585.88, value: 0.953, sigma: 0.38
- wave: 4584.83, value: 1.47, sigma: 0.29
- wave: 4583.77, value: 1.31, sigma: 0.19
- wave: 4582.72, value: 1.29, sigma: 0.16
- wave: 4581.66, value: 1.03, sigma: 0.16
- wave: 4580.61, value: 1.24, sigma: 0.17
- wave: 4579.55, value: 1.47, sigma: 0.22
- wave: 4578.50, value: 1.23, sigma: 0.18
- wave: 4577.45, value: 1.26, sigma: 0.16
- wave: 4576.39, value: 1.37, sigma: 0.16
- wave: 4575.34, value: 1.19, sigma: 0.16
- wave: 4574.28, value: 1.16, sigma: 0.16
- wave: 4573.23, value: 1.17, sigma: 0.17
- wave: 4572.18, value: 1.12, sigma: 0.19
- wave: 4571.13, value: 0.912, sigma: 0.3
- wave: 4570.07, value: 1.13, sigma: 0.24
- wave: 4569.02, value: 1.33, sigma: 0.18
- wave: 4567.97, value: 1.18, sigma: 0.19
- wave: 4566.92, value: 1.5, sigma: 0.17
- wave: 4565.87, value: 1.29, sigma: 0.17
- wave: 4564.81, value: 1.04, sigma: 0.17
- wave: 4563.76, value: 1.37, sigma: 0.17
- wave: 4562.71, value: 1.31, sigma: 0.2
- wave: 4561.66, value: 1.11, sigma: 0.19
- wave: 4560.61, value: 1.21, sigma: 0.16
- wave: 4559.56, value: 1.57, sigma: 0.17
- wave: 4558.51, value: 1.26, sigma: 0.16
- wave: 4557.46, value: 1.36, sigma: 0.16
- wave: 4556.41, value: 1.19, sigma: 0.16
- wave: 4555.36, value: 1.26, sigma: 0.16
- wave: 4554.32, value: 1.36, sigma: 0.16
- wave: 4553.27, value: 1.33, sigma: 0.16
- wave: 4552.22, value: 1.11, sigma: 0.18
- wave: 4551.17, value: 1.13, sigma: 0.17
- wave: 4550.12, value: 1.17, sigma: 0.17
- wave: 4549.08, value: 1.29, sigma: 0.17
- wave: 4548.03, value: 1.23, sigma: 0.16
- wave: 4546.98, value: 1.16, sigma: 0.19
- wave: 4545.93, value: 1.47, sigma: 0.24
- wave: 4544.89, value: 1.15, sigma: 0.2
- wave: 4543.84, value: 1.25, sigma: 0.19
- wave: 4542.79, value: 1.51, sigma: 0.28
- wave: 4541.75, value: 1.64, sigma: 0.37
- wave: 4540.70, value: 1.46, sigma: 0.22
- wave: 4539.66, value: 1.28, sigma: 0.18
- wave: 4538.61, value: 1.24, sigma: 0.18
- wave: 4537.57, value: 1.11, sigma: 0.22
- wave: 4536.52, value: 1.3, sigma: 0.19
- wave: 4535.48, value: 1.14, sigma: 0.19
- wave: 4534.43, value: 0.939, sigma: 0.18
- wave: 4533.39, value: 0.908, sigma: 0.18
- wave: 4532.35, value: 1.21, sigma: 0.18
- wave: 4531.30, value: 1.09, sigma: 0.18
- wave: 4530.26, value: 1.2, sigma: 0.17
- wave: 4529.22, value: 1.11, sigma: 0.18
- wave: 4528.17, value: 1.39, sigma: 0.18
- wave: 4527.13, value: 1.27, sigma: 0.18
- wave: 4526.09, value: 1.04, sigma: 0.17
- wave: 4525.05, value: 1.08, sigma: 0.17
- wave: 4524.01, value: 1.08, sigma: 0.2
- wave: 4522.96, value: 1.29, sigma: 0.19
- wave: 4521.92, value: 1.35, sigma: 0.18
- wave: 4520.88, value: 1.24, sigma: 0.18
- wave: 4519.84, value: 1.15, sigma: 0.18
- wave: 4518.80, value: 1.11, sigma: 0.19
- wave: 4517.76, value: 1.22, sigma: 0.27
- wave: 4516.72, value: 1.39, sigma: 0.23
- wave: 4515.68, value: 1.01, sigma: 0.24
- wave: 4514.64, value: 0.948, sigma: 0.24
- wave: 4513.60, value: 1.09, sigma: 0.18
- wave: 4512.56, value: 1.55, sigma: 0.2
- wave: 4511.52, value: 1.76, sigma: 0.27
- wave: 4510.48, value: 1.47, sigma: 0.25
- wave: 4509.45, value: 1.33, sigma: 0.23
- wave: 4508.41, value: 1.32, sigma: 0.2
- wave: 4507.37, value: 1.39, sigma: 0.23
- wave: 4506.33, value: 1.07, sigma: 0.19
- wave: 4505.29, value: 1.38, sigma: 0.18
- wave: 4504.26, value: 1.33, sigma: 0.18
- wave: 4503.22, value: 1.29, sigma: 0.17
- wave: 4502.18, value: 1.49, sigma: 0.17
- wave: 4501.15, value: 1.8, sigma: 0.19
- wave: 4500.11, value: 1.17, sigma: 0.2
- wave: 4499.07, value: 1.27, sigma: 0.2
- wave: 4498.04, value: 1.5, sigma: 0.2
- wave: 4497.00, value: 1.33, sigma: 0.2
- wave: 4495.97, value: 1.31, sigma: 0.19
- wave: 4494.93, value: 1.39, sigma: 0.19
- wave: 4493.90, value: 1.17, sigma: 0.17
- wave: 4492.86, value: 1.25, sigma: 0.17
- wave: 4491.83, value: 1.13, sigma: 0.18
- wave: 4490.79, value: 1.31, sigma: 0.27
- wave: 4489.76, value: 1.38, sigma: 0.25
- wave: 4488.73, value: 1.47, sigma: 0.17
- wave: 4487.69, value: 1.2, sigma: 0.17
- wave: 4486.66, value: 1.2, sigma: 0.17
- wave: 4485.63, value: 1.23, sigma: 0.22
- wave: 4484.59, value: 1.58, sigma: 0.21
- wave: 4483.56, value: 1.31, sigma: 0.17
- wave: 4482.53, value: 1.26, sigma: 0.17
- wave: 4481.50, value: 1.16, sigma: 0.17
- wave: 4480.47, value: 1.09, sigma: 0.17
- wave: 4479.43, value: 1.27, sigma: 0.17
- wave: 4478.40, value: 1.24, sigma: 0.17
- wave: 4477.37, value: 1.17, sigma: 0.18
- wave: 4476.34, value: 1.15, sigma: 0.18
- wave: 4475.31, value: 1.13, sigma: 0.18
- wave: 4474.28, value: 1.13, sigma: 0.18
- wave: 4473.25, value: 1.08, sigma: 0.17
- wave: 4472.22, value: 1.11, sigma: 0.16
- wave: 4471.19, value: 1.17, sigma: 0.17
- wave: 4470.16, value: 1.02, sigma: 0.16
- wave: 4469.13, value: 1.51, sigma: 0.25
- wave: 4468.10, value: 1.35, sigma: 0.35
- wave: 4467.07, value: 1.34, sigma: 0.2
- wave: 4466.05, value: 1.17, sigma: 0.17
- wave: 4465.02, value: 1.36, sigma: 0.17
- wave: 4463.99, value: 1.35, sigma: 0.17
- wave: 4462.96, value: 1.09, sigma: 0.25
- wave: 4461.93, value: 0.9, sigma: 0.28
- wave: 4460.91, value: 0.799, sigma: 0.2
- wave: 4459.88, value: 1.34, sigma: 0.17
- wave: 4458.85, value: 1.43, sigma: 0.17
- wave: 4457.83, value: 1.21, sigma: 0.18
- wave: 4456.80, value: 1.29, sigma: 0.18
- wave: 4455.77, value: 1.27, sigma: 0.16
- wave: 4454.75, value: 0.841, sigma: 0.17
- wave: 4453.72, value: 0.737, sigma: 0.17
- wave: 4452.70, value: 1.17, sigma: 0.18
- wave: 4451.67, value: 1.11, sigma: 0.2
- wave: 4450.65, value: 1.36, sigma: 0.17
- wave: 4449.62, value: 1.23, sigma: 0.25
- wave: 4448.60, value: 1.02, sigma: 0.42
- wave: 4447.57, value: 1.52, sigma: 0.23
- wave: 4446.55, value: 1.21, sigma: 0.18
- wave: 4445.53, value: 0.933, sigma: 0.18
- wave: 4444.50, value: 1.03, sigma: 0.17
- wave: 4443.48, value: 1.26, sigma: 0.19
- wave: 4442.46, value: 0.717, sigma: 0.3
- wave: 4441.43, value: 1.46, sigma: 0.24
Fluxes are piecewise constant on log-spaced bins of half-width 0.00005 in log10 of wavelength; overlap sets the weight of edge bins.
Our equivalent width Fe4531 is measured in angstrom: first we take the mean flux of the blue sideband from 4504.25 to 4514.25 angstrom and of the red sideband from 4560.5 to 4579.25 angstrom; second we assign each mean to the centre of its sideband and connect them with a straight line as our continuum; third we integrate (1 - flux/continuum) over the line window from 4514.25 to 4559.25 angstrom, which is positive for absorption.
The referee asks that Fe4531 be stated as 2.6 angstrom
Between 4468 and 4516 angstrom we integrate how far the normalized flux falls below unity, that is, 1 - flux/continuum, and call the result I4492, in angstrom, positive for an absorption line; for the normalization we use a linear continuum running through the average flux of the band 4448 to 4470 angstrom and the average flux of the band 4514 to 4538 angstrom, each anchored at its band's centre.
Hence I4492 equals -4.7 angstrom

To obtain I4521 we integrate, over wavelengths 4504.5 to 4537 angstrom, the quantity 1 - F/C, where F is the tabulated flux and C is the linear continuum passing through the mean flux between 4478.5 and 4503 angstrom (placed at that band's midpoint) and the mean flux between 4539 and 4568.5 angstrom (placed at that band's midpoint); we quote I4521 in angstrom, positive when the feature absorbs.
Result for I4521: 2.1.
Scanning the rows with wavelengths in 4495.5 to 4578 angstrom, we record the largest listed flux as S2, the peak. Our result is 1.8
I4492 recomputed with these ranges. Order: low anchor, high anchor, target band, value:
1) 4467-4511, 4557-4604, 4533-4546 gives 0.31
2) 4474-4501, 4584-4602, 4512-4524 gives 0.77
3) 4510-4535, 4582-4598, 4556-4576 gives 0.95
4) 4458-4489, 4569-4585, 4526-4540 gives 0.68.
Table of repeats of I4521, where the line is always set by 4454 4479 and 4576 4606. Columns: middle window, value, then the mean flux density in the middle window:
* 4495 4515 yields -2.4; 1.36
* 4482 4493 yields -0.9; 1.3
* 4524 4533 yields 0.5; 1.16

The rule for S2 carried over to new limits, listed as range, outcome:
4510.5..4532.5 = 1.76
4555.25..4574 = 1.57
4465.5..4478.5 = 1.51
